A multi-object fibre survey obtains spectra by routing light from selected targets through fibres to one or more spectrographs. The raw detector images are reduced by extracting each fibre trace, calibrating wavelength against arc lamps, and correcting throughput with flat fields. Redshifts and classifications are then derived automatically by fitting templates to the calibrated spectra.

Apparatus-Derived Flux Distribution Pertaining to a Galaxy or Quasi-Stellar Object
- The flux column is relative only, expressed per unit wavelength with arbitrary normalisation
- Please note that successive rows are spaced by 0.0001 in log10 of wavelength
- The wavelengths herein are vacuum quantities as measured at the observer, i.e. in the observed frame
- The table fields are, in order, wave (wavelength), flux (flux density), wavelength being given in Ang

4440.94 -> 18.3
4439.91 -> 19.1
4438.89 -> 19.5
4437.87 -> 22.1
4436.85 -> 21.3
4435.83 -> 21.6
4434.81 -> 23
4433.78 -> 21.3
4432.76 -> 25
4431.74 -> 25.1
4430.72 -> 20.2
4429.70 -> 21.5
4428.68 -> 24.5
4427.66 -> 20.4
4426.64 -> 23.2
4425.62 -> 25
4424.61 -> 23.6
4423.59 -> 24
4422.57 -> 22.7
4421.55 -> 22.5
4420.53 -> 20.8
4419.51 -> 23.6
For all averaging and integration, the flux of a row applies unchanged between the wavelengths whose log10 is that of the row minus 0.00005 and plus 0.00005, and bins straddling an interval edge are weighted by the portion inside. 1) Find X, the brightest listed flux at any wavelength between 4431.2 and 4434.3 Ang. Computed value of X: 25.1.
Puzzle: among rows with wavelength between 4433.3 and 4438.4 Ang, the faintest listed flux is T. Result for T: 21.3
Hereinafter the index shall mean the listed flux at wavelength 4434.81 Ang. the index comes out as 23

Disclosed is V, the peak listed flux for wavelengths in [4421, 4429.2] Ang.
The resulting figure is 25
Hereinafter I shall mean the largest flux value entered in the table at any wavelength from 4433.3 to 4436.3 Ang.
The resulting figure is 23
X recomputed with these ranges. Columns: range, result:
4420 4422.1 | 22.5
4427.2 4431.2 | 24.5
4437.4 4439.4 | 22.1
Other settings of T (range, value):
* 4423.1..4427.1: 23.2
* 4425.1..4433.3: 20.2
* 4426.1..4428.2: 20.4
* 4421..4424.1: 22.5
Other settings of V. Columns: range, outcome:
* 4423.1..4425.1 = 24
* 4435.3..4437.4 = 21.6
